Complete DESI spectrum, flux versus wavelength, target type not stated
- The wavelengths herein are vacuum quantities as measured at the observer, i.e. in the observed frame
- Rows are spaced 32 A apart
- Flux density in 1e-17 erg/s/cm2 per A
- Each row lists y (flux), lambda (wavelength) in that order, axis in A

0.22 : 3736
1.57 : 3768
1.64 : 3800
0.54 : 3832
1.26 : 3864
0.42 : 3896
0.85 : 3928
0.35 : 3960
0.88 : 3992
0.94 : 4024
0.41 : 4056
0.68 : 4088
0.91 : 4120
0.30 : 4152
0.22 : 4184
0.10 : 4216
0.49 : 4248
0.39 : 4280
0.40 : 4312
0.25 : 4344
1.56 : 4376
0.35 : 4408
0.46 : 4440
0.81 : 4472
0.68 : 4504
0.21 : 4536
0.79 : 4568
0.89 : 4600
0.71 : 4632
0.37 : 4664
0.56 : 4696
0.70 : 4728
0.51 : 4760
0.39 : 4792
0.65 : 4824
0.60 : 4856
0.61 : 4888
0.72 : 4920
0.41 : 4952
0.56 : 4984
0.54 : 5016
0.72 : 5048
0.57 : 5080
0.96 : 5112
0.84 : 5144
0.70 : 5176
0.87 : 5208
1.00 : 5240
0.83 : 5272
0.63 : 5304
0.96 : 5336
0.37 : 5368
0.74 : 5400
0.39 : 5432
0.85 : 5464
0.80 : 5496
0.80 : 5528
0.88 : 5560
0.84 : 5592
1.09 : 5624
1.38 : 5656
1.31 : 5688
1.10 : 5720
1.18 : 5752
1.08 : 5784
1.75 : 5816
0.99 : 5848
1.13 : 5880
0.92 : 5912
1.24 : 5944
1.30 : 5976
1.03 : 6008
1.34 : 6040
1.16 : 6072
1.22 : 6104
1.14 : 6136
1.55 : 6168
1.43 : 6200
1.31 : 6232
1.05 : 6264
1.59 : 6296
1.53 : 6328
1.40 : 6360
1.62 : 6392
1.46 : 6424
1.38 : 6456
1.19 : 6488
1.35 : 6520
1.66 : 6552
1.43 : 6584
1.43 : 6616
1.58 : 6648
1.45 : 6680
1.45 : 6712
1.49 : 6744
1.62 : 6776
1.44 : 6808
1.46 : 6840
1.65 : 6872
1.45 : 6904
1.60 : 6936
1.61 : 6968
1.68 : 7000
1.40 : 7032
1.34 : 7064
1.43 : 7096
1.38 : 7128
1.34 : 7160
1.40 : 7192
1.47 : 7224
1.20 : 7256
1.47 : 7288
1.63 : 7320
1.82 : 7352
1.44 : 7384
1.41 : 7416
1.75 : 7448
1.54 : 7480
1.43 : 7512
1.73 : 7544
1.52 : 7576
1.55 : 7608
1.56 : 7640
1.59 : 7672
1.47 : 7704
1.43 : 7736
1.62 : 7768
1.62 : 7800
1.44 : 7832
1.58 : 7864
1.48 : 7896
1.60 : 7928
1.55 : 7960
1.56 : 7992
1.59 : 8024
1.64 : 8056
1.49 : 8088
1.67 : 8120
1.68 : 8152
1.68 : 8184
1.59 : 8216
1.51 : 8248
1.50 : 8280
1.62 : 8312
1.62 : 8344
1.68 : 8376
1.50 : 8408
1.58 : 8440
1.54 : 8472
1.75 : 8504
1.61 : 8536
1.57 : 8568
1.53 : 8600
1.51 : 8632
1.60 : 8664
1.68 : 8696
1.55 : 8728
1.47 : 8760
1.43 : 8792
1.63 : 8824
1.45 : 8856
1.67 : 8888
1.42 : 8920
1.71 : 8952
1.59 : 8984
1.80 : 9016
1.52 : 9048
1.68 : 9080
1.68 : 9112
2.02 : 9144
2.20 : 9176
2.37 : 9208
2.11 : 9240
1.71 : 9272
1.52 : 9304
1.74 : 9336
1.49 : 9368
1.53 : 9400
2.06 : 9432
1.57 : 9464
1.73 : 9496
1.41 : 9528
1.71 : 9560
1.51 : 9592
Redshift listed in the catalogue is 0.40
